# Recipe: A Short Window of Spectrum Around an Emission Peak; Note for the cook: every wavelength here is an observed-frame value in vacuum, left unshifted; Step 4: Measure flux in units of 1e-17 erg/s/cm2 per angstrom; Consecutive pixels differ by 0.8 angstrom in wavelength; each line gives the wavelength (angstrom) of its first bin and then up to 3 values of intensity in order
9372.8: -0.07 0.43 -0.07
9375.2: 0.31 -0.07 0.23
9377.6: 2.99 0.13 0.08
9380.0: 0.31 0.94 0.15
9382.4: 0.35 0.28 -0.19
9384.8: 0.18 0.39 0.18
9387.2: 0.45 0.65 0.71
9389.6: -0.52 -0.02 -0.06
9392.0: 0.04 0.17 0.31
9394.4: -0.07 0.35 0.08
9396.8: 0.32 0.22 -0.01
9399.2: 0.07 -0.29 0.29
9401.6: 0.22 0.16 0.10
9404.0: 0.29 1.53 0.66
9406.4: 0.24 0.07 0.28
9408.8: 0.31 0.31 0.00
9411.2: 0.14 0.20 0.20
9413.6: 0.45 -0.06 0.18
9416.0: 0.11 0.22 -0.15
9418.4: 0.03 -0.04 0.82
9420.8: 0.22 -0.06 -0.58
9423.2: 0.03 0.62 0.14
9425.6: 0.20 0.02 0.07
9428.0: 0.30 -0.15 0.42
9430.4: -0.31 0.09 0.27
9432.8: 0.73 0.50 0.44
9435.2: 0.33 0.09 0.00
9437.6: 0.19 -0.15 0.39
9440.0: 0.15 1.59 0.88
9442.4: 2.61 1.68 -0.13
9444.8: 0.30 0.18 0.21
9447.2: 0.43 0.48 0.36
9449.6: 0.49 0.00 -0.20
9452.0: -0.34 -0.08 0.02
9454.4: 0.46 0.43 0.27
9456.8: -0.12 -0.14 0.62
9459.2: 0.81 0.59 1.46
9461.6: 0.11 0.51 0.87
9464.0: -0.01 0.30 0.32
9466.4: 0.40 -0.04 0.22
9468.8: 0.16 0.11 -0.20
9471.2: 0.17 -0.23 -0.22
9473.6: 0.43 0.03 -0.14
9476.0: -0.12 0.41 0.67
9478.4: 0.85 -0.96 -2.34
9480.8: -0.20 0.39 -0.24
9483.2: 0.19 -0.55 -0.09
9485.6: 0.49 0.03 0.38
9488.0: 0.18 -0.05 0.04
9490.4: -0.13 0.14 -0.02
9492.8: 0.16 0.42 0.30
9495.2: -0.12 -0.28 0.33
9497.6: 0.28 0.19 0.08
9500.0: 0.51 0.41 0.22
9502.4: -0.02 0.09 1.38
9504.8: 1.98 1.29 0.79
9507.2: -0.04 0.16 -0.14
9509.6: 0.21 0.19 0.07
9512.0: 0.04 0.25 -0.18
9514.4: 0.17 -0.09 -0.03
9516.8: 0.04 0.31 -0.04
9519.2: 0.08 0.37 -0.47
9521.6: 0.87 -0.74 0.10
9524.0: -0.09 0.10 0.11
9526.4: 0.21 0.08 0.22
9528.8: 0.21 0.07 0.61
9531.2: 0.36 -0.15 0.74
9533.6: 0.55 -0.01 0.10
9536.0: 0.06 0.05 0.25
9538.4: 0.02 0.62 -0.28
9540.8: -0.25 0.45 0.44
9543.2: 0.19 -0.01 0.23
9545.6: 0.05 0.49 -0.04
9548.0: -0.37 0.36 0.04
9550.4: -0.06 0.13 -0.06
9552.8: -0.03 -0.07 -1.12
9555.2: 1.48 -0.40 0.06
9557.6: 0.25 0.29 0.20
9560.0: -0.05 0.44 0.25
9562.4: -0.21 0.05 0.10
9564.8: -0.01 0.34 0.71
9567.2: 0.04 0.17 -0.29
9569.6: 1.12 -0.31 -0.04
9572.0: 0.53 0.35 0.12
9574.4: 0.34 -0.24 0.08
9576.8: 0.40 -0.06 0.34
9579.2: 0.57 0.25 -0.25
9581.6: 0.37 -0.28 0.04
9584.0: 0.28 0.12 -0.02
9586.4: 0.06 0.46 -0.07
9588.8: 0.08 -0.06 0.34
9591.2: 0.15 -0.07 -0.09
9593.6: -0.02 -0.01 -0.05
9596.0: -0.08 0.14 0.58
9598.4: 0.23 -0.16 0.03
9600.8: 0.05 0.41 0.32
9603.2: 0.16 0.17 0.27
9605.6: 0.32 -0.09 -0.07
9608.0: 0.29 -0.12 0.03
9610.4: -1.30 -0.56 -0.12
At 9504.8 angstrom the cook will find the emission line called H-beta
